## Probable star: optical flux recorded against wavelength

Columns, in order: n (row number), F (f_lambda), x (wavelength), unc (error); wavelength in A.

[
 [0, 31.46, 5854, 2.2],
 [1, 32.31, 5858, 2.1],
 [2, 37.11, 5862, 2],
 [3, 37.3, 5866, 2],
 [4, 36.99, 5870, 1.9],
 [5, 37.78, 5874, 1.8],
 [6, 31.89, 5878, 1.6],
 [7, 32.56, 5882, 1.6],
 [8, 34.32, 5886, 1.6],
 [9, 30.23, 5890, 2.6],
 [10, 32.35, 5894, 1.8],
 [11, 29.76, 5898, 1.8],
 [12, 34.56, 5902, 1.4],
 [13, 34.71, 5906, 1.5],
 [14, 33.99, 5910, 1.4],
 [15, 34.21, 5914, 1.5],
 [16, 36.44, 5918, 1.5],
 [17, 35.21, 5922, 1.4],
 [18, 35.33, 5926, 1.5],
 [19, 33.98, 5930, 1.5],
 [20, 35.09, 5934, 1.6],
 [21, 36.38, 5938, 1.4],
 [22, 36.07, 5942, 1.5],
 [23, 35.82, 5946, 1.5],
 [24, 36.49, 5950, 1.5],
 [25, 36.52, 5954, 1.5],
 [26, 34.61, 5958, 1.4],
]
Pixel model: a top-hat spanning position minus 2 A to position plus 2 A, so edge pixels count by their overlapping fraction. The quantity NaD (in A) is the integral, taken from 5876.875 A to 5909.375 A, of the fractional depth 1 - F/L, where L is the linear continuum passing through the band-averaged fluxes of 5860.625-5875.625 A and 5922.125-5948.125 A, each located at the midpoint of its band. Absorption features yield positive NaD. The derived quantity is 3.52 A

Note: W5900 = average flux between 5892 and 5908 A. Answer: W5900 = 32.8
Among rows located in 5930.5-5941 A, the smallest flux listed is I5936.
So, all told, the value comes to 35.09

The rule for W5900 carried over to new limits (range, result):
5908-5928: 35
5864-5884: 35.3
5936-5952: 36.2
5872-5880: 34.8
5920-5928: 35.3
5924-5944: 35.4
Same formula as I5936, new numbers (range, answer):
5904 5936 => 33.98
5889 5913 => 29.76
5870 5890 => 30.23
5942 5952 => 35.82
